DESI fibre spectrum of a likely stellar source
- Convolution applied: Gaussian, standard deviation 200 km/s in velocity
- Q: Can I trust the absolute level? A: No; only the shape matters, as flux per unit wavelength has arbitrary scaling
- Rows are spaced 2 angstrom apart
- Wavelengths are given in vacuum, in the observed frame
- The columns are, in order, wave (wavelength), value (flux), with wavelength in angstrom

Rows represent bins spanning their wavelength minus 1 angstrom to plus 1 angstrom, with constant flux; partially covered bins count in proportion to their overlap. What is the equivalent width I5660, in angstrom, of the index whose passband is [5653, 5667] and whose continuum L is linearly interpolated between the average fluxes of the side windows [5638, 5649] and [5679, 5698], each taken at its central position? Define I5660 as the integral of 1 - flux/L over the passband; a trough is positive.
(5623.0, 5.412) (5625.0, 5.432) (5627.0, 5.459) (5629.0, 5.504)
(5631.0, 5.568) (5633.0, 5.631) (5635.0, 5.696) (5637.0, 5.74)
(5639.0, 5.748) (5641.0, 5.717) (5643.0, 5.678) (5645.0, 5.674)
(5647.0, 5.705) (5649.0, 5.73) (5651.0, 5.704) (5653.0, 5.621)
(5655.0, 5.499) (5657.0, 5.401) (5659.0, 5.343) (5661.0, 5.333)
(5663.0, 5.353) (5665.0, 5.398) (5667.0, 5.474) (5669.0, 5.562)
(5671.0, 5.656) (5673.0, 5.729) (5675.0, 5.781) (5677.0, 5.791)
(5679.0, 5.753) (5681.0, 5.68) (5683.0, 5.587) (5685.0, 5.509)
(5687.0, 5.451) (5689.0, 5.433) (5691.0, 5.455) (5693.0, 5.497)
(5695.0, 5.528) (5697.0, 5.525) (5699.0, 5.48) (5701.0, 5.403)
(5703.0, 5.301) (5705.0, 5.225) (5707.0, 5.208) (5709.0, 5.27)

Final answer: 0.6 angstrom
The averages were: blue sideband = 5.71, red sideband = 5.53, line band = 5.41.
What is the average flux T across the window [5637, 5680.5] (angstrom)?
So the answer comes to 5.61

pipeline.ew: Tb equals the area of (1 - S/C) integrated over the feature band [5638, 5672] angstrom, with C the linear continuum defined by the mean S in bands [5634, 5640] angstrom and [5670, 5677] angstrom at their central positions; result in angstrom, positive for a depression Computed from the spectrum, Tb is 1.0 angstrom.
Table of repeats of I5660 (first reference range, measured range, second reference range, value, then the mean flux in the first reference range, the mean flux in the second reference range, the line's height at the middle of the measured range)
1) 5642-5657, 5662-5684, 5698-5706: -0.4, 5.64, 5.35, 5.51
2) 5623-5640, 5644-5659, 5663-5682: 0.0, 5.59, 5.63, 5.61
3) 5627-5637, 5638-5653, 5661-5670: -0.5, 5.6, 5.43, 5.53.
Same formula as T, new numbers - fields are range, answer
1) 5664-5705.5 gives 5.54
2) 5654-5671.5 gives 5.44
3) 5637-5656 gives 5.68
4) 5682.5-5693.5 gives 5.48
